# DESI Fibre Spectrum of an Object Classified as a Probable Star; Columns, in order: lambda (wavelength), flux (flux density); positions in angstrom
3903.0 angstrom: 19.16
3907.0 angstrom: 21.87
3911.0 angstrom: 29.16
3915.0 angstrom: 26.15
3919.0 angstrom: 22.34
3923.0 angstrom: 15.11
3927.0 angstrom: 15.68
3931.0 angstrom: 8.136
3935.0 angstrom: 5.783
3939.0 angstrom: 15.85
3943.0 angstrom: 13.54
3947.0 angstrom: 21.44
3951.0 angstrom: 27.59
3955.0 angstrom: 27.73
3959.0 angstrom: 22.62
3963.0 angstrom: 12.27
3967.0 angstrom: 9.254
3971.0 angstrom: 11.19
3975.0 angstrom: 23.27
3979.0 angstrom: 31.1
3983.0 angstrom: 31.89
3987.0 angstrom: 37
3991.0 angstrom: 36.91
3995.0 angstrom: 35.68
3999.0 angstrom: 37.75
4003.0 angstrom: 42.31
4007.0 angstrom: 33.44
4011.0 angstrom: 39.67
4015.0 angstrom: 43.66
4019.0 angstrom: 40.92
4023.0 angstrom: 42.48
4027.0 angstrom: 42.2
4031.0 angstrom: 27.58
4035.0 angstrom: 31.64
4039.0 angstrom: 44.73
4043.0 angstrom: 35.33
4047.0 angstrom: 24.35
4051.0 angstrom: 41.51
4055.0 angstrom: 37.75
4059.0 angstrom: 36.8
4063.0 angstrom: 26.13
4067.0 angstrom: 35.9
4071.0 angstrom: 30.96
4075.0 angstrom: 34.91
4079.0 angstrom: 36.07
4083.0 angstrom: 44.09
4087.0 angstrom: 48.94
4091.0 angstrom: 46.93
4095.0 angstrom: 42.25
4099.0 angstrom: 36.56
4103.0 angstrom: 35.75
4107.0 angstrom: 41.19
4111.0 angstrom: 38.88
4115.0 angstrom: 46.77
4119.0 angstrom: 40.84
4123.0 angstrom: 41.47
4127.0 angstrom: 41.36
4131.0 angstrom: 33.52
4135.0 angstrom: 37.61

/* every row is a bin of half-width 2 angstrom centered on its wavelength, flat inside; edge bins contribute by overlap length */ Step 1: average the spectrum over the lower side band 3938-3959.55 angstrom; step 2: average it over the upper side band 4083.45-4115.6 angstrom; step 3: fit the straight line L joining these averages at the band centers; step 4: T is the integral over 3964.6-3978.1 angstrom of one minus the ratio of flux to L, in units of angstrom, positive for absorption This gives 4.9 angstrom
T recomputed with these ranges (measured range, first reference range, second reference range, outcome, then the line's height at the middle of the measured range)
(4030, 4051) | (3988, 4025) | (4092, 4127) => 3.1 angstrom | 39.7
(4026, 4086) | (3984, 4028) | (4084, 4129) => 7.5 angstrom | 40.5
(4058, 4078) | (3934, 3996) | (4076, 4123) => 2.3 angstrom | 37.1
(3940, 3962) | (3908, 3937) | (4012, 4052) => 1.0 angstrom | 22.8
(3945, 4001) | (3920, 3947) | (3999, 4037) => -2.5 angstrom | 25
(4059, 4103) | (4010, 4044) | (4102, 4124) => 2.3 angstrom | 40.2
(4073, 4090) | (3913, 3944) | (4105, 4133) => -2.7 angstrom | 35.6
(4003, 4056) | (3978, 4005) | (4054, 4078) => -3.9 angstrom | 34.9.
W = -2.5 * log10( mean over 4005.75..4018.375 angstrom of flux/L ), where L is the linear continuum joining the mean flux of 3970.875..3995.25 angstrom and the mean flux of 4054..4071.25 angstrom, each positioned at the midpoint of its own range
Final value -0.24 mag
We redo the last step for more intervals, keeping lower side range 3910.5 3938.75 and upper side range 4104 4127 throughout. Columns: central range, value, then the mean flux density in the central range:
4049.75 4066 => -0.042 mag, 35.3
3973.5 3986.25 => -0.234 mag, 29.8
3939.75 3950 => 0.069 mag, 18.3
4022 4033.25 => -0.222 mag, 36.8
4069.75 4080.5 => 0.068 mag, 34.1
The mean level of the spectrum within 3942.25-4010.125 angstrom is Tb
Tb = 27.2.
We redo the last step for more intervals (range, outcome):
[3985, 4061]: 37.5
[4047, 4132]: 38.7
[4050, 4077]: 34.6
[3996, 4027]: 40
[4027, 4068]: 34.5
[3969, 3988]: 26.4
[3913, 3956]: 17.9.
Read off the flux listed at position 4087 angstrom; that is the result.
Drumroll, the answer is 48.94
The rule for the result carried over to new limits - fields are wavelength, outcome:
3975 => 23.27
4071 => 30.96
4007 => 33.44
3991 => 36.91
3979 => 31.1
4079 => 36.07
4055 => 37.75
